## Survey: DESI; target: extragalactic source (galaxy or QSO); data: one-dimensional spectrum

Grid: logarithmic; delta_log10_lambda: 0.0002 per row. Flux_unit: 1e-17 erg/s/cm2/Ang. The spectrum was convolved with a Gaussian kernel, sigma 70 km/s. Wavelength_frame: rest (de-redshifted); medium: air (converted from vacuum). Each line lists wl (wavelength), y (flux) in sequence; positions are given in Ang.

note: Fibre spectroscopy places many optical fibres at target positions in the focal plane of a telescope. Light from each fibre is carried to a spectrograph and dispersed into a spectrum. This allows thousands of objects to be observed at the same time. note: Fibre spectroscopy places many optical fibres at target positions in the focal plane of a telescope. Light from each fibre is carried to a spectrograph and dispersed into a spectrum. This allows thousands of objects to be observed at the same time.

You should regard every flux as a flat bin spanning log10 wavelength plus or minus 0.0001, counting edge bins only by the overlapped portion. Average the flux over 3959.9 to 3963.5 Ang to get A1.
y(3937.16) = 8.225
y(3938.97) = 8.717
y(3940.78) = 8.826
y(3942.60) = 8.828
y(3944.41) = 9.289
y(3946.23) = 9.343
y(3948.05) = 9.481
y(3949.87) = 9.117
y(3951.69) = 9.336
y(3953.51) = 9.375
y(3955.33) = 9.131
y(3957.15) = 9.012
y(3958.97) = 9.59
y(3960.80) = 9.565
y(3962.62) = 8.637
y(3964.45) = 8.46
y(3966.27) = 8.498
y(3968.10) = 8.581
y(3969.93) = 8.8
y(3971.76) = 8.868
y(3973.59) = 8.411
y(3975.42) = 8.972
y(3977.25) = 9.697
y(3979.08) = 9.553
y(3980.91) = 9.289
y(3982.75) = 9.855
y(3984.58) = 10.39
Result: 9.11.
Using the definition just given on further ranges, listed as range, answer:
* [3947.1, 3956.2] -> 9.29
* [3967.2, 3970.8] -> 8.68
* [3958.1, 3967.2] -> 8.94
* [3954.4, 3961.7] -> 9.32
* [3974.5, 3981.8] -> 9.39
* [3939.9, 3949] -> 9.15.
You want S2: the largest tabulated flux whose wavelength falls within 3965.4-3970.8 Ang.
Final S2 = 8.8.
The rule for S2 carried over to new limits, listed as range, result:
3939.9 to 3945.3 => 9.289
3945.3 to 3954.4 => 9.481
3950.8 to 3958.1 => 9.375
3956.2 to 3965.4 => 9.59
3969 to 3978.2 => 9.697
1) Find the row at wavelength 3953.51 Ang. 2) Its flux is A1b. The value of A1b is 9.375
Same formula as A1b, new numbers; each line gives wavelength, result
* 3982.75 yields 9.855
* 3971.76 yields 8.868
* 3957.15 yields 9.012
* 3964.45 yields 8.46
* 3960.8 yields 9.565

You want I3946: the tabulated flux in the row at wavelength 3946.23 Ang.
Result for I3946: 9.343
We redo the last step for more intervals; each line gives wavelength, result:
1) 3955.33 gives 9.131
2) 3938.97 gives 8.717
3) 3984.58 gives 10.39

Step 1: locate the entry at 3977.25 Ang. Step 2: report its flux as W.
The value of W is 9.697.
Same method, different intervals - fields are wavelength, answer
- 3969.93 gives 8.8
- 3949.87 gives 9.117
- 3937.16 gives 8.225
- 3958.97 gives 9.59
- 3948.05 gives 9.481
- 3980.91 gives 9.289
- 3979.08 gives 9.553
